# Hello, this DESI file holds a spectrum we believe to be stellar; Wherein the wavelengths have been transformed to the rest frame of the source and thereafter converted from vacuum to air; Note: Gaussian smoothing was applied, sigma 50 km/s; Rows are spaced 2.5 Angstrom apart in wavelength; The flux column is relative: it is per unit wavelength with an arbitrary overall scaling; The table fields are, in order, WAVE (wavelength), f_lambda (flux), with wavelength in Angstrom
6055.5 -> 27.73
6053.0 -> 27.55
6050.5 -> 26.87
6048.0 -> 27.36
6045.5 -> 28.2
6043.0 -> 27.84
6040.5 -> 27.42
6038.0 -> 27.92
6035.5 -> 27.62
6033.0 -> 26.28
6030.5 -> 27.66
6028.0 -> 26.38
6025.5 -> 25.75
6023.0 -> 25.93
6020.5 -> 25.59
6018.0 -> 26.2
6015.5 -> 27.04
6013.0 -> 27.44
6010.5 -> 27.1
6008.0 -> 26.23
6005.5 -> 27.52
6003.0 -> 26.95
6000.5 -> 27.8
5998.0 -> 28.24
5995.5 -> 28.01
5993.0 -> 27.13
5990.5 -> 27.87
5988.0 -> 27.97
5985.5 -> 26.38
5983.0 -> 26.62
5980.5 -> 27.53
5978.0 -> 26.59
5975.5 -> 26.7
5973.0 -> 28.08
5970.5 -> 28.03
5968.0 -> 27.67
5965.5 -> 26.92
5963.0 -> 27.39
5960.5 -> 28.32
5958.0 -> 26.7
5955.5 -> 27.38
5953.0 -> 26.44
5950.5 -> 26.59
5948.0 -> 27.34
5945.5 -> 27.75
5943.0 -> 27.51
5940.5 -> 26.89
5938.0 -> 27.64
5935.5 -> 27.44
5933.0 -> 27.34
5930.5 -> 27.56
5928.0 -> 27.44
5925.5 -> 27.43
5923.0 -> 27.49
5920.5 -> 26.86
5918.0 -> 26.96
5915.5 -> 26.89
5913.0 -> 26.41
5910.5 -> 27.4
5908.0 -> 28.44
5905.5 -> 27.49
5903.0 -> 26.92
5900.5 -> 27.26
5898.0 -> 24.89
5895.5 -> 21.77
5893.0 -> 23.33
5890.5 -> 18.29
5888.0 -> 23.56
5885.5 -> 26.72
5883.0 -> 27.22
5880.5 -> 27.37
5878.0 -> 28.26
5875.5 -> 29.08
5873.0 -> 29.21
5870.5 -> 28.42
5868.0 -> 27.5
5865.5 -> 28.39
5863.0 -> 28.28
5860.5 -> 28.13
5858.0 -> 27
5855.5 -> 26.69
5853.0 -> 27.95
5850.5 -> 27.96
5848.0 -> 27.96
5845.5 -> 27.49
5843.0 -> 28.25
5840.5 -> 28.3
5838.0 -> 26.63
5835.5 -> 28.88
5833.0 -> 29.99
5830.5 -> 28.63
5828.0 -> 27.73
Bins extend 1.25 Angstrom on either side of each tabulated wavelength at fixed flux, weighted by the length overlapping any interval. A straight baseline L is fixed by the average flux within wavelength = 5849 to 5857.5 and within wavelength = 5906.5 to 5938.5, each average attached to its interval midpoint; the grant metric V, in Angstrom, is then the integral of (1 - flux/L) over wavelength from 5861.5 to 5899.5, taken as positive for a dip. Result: 1.7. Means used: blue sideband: 27.5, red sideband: 27.3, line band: 26.2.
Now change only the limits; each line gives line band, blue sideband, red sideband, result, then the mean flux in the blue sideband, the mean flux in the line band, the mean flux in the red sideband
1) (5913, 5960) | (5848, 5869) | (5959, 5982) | 0.6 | 27.8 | 27.2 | 27.5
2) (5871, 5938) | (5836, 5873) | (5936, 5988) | 2.5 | 27.9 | 26.5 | 27.2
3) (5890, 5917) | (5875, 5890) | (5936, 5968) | 1.2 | 26.5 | 25.6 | 27.3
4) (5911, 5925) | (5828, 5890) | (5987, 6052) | 0.3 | 27.7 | 27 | 27.2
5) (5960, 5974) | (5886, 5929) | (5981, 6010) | -0.4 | 25.8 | 27.7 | 27.3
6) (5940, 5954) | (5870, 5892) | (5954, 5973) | 0.1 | 26.4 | 27.1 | 27.5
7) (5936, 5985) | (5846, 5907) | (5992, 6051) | -0.6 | 26.7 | 27.3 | 27.1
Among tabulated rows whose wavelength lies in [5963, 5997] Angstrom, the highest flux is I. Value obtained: 28.08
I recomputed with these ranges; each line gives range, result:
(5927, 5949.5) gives 27.75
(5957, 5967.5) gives 28.32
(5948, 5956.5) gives 27.38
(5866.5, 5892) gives 29.21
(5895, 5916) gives 28.44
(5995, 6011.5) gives 28.24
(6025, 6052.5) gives 28.2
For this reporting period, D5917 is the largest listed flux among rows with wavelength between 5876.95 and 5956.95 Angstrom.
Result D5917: 28.44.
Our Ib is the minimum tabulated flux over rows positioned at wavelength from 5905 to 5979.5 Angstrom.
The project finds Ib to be 26.41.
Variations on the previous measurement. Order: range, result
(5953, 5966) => 26.44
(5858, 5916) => 18.29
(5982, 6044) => 25.59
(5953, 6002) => 26.38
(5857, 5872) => 27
